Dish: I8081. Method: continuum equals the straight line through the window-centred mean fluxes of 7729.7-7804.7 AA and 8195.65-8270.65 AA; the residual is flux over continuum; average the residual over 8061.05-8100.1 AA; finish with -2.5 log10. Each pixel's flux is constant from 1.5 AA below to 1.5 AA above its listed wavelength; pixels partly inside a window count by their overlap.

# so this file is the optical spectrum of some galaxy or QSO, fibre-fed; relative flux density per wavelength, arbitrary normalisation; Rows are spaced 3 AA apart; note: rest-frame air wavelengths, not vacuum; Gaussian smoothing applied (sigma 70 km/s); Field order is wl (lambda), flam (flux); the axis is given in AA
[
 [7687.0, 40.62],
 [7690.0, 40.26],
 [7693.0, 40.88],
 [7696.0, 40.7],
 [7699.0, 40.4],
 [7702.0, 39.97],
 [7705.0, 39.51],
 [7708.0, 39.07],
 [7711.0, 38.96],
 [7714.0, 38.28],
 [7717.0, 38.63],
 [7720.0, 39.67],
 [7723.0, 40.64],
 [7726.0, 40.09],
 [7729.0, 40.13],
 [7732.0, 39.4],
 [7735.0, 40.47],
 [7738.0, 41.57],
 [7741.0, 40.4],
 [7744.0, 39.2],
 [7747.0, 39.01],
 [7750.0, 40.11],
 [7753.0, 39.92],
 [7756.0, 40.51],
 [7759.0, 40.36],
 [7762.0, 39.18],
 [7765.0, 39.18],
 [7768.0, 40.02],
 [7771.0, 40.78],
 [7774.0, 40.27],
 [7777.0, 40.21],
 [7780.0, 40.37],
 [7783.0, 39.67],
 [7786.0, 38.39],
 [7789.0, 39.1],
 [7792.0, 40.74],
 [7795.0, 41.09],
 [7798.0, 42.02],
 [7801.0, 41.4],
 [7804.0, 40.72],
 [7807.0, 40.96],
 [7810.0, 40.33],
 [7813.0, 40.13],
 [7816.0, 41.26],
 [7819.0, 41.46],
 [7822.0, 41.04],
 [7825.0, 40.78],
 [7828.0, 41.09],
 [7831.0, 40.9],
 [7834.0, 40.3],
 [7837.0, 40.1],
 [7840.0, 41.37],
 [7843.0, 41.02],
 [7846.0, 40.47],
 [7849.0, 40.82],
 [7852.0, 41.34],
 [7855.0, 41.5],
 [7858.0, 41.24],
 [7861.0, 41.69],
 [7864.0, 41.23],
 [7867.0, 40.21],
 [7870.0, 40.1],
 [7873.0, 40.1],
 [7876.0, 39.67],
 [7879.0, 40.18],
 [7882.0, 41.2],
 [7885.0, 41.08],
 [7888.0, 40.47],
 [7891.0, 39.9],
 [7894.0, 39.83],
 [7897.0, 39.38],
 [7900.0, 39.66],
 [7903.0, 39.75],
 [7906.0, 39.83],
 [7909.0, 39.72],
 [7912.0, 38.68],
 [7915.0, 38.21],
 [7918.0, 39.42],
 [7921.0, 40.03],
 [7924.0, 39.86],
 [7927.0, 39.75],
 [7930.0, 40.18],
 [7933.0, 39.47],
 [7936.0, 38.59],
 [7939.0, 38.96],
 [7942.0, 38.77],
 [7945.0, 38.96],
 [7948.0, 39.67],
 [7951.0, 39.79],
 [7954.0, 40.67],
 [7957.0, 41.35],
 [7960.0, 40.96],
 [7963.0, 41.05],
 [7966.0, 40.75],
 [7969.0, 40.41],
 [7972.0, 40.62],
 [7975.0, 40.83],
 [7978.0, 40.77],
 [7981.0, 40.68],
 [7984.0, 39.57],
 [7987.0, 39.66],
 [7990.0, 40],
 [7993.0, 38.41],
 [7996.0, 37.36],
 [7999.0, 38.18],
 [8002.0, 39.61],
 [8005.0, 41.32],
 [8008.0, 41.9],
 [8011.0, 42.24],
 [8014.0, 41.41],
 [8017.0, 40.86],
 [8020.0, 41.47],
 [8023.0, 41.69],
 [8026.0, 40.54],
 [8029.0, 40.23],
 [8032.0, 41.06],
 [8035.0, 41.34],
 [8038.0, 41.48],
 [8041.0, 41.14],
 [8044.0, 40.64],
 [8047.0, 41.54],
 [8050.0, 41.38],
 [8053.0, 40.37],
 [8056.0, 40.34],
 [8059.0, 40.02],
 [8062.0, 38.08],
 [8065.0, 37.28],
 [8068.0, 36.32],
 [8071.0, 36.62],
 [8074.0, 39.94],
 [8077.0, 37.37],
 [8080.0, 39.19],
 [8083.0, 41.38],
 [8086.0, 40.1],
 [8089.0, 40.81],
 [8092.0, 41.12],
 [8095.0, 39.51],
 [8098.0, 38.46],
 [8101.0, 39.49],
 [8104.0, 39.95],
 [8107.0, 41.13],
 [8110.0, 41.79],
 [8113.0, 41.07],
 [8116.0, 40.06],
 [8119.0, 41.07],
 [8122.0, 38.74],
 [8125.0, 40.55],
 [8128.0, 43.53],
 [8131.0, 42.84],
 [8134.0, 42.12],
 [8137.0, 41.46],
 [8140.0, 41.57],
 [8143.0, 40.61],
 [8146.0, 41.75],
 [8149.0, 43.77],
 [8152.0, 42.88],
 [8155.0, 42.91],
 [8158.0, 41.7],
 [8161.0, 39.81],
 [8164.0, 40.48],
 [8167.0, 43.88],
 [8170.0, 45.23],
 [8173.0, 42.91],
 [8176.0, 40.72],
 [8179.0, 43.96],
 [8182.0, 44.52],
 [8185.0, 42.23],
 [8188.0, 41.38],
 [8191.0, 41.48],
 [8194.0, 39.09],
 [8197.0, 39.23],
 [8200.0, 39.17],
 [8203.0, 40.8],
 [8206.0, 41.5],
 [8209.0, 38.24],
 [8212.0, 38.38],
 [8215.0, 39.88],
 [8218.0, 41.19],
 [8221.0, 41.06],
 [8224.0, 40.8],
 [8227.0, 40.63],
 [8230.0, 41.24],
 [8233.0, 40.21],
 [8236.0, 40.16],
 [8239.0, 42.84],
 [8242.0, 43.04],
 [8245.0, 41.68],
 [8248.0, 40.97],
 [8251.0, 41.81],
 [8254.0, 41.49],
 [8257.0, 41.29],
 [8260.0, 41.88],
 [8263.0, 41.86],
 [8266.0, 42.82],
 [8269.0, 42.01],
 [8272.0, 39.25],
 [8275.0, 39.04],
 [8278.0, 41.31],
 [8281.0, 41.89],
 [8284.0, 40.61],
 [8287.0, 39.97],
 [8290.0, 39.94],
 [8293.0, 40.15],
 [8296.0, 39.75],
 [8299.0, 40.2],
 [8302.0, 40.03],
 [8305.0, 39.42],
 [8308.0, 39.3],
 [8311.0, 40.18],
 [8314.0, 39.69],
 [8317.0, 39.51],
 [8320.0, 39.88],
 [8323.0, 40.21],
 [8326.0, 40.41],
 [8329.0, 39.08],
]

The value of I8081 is 0.05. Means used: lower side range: 40.2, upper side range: 41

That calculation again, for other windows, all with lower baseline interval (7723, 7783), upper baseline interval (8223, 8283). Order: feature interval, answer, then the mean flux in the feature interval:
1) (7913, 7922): 0.04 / 39.1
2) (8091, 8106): 0.03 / 39.7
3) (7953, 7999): 0.01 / 40.1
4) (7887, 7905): 0.02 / 39.8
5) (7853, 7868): -0.02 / 41.2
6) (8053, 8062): 0.03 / 39.9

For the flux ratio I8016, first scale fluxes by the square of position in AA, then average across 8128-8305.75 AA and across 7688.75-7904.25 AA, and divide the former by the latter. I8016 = 1.1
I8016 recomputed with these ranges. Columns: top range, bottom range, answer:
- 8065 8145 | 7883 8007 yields 1.05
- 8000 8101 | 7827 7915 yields 1.04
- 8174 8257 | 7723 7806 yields 1.14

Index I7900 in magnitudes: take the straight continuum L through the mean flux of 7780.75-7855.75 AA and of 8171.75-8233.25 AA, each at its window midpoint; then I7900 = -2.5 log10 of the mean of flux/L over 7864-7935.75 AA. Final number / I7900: 0.02 mag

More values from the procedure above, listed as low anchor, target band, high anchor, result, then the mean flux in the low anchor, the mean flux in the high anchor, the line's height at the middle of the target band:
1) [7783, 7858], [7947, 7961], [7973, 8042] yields 0.002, 40.8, 40.5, 40.6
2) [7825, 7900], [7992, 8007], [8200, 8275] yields 0.045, 40.6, 41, 40.7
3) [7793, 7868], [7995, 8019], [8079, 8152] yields 0.014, 41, 41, 41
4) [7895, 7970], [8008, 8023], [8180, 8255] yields -0.039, 39.8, 40.9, 40.1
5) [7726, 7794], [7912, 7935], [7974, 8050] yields 0.024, 40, 40.6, 40.4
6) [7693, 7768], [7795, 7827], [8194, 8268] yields -0.027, 39.8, 40.9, 40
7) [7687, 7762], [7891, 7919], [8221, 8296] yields 0.025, 39.9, 41.1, 40.3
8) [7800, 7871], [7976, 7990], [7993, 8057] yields 0.016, 40.9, 40.7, 40.8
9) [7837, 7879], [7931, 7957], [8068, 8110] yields 0.023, 40.8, 39.6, 40.3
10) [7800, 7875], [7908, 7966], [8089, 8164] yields 0.033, 40.9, 41.1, 41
